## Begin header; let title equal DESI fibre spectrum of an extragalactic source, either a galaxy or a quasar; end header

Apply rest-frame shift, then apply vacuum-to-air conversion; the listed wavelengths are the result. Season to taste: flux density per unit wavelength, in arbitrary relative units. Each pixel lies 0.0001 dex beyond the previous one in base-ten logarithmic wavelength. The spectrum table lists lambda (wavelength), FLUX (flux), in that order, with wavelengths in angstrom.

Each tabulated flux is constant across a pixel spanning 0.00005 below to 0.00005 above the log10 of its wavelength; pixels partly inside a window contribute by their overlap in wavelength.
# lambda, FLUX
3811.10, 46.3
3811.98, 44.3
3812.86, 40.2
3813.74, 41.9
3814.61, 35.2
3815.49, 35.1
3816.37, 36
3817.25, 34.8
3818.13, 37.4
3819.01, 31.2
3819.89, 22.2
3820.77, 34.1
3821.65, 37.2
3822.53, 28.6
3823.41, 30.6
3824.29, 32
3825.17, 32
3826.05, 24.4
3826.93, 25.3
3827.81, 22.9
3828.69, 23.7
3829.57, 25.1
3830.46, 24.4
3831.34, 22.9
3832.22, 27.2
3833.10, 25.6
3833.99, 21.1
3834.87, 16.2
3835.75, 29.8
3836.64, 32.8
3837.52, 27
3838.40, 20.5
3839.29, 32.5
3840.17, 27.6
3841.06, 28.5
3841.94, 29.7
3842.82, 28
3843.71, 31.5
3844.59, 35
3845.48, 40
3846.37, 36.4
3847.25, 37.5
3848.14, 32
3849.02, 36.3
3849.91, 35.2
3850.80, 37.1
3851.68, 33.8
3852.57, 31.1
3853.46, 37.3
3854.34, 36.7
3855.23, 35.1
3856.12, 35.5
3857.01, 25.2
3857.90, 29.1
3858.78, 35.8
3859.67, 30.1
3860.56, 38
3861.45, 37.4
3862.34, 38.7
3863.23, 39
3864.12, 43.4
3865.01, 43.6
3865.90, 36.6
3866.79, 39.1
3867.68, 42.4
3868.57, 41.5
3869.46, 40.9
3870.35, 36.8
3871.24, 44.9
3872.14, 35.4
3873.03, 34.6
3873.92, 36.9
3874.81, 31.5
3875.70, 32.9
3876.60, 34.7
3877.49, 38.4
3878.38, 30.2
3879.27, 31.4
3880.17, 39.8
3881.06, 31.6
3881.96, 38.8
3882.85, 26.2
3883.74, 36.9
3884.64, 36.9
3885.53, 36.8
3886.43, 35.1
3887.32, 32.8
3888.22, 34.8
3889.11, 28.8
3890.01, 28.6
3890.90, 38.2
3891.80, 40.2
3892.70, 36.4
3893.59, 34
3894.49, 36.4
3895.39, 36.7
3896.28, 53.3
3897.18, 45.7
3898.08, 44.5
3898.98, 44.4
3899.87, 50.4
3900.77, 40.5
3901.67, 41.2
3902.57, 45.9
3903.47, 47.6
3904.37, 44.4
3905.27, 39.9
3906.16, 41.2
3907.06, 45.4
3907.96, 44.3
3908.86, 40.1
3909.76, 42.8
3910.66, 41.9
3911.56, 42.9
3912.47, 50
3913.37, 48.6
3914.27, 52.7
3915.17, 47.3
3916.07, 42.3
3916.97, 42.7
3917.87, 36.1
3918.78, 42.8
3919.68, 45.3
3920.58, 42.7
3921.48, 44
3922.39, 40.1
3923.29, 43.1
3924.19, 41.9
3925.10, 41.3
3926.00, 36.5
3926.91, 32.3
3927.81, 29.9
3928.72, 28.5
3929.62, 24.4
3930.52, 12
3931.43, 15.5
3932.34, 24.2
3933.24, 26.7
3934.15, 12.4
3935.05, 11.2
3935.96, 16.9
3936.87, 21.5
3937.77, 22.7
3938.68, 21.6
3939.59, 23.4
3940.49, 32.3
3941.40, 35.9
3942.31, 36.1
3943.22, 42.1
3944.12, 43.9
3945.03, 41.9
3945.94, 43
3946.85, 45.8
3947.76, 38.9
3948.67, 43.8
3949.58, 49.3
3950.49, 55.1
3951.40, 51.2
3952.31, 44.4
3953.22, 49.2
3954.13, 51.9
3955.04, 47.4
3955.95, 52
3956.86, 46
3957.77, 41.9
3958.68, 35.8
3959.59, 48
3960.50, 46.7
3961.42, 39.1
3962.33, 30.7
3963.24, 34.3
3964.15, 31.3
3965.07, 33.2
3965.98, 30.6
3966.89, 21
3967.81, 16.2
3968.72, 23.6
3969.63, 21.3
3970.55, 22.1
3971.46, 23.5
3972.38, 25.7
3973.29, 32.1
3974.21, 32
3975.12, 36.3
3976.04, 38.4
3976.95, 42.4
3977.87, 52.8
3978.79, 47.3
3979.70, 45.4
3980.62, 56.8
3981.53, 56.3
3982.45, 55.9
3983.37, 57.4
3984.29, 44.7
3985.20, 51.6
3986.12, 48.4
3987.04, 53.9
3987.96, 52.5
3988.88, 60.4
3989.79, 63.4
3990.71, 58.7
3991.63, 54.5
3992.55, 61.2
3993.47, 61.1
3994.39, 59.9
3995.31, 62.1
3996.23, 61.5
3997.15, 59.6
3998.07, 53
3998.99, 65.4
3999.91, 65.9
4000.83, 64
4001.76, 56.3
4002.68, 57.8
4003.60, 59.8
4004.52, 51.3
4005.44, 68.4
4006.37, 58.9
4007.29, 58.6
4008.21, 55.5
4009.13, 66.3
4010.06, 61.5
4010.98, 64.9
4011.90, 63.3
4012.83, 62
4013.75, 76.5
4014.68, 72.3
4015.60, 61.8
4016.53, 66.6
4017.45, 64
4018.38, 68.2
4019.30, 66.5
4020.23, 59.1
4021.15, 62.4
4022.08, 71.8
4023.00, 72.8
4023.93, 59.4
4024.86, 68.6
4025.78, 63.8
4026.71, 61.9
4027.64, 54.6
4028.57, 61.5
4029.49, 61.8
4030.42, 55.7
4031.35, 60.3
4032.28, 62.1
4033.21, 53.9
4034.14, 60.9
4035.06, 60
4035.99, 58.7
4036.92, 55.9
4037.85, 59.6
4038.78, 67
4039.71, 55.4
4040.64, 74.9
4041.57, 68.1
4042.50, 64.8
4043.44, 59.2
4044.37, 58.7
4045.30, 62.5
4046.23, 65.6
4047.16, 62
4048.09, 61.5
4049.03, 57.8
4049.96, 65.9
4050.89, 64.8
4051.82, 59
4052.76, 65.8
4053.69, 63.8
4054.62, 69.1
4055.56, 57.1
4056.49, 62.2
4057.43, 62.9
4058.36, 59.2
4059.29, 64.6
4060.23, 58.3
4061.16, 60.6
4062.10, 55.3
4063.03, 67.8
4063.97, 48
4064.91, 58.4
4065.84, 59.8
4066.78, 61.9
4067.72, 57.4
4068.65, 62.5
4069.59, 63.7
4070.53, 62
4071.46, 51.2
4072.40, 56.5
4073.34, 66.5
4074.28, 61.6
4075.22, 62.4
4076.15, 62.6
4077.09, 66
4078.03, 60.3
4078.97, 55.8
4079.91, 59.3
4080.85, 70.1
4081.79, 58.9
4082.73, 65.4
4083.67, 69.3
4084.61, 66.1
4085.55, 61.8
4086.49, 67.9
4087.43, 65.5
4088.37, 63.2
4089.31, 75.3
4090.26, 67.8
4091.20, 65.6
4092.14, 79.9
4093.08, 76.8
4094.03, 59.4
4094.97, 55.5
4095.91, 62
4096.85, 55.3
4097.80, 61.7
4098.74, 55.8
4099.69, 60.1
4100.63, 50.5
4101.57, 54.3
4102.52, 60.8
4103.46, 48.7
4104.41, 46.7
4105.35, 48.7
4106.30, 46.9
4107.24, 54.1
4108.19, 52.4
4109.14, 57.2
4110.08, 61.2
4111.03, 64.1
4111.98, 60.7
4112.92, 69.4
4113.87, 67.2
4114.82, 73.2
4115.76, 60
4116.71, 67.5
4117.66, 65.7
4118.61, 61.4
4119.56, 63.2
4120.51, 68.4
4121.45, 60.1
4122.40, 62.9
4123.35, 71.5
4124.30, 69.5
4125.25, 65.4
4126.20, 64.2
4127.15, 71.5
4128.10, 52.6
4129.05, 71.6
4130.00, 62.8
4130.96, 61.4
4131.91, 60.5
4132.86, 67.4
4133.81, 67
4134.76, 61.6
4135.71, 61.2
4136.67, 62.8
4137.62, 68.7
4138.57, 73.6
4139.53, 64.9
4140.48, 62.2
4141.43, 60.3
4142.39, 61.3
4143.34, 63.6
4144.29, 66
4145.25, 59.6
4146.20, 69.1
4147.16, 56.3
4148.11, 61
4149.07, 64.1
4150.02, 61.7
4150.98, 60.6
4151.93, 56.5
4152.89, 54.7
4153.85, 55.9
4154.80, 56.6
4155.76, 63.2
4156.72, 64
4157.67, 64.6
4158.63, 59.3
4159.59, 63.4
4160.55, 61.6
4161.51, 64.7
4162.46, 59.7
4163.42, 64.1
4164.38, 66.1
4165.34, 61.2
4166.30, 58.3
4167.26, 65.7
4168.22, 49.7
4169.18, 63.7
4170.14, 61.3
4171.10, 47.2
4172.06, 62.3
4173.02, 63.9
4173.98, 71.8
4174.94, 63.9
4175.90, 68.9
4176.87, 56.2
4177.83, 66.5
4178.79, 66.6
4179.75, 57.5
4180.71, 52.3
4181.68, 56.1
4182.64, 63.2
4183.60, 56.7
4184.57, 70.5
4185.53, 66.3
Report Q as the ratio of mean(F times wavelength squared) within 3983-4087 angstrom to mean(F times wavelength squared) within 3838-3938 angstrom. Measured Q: 1.83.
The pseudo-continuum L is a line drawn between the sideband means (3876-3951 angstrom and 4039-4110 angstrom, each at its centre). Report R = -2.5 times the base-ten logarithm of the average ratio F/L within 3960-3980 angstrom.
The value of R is 0.35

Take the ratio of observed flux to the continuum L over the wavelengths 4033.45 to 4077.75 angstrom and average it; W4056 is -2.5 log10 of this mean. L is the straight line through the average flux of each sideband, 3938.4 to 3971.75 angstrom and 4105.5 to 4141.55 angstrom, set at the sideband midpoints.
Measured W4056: -0.16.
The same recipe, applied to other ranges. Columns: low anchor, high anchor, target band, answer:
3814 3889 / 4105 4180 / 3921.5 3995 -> 0.13 mag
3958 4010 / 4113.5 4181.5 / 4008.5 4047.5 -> -0.22 mag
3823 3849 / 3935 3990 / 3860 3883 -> -0.18 mag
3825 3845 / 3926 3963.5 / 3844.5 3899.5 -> -0.23 mag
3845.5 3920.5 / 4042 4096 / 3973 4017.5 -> -0.07 mag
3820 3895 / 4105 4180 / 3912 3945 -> 0.19 mag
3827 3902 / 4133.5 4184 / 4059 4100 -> -0.15 mag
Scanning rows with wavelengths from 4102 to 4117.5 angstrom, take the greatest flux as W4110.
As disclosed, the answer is 73.2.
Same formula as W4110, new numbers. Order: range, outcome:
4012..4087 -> 76.5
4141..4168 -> 69.1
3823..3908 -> 53.3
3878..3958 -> 55.1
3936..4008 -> 68.4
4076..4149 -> 79.9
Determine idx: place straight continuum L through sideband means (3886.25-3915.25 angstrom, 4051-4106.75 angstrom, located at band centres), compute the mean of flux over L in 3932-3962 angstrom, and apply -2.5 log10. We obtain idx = 0.24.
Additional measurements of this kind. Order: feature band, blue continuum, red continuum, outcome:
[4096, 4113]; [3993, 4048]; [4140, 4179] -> 0.11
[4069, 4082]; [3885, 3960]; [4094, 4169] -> -0.11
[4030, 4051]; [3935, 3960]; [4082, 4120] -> -0.16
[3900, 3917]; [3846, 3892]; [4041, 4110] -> -0.10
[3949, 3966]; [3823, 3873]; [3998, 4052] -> 0.17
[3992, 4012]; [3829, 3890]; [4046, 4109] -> -0.18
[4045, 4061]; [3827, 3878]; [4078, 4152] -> -0.13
